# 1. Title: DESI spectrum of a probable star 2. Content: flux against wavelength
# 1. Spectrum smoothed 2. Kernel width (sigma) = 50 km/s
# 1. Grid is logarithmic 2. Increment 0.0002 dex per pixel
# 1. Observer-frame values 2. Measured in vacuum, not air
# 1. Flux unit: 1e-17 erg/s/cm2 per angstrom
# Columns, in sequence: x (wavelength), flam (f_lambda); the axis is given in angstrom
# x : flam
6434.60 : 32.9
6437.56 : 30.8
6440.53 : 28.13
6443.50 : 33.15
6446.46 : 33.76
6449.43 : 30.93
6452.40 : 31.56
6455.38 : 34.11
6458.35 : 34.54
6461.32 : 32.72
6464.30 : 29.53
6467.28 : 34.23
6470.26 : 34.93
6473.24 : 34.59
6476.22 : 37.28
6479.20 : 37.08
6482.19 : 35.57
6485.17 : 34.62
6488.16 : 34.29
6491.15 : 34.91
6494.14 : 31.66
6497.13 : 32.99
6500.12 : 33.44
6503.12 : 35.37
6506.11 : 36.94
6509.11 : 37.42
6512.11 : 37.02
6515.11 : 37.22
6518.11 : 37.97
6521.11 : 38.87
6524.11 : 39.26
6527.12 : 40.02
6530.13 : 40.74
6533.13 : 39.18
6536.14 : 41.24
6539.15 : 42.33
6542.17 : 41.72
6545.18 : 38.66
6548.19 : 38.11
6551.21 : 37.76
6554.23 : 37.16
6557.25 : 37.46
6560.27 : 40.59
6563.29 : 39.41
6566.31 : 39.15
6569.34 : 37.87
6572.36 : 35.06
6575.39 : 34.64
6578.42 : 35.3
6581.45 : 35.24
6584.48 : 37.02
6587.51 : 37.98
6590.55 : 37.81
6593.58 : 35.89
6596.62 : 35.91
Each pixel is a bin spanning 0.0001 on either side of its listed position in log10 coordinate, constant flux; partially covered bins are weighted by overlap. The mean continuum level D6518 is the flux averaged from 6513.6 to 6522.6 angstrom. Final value 38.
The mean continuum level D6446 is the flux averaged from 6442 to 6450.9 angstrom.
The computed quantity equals 32.6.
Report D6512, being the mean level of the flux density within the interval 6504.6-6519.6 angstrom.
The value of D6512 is 37.3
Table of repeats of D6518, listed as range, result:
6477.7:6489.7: 35.4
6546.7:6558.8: 37.6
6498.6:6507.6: 35.3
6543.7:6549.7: 38.4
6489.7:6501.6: 33.3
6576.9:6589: 36.4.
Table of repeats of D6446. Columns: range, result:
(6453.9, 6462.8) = 33.8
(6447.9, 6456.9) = 32.2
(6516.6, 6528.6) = 39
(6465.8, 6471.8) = 34.6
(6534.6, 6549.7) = 40.4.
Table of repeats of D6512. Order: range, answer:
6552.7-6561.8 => 38.4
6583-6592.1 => 37.6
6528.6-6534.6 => 40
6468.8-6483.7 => 35.9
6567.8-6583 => 35.6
